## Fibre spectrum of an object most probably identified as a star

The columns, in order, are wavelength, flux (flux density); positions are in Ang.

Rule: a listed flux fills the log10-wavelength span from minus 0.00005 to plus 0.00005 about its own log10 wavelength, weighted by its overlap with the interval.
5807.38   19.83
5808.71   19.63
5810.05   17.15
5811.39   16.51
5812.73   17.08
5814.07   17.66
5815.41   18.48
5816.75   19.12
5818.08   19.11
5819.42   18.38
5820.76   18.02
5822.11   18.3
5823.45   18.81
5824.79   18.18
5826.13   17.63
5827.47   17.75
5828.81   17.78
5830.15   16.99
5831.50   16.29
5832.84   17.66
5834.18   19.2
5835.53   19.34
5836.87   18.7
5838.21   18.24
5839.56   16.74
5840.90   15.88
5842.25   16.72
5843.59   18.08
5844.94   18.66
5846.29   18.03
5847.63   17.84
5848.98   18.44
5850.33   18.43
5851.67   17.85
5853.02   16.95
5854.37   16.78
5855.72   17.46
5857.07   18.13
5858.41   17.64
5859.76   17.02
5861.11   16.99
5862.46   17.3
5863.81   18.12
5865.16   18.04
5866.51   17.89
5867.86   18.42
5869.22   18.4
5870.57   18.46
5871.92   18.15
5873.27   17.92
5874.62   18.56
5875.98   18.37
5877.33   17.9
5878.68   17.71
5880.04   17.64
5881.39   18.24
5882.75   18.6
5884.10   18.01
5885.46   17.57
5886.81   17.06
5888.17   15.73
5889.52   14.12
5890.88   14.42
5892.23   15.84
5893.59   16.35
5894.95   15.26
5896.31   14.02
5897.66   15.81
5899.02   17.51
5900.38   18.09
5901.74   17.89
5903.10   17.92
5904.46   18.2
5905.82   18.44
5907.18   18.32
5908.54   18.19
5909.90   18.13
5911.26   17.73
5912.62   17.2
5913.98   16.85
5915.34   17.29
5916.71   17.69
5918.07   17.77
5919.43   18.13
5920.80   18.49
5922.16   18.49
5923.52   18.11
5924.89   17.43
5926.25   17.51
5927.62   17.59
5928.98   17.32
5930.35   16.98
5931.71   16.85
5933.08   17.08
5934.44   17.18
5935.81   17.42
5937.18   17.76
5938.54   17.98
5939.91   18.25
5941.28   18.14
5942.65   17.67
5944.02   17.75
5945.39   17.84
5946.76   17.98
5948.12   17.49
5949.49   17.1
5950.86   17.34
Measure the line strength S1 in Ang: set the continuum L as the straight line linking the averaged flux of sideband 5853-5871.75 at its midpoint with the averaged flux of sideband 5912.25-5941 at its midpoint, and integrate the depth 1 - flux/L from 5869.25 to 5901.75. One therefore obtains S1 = 1.1 Ang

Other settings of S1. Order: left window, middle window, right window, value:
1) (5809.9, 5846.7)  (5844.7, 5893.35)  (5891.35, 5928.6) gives 0.25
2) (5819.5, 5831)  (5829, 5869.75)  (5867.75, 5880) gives 0.68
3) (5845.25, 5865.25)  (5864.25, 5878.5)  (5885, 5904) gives -0.91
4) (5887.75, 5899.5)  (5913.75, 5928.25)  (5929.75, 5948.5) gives -0.91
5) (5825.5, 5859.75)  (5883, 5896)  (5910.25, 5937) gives 1.14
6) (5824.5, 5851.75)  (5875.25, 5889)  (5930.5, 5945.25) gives 0.06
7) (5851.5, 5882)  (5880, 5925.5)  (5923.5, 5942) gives 1.05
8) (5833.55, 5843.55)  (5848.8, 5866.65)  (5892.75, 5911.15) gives 0.04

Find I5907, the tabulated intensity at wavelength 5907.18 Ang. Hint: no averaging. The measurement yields 18.32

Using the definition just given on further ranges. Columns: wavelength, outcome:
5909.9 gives 18.13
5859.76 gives 17.02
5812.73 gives 17.08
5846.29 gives 18.03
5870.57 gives 18.46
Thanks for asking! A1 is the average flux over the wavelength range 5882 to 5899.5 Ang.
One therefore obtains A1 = 16.2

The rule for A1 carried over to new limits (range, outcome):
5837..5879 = 17.8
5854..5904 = 17.3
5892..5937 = 17.4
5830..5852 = 17.8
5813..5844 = 17.9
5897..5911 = 17.8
